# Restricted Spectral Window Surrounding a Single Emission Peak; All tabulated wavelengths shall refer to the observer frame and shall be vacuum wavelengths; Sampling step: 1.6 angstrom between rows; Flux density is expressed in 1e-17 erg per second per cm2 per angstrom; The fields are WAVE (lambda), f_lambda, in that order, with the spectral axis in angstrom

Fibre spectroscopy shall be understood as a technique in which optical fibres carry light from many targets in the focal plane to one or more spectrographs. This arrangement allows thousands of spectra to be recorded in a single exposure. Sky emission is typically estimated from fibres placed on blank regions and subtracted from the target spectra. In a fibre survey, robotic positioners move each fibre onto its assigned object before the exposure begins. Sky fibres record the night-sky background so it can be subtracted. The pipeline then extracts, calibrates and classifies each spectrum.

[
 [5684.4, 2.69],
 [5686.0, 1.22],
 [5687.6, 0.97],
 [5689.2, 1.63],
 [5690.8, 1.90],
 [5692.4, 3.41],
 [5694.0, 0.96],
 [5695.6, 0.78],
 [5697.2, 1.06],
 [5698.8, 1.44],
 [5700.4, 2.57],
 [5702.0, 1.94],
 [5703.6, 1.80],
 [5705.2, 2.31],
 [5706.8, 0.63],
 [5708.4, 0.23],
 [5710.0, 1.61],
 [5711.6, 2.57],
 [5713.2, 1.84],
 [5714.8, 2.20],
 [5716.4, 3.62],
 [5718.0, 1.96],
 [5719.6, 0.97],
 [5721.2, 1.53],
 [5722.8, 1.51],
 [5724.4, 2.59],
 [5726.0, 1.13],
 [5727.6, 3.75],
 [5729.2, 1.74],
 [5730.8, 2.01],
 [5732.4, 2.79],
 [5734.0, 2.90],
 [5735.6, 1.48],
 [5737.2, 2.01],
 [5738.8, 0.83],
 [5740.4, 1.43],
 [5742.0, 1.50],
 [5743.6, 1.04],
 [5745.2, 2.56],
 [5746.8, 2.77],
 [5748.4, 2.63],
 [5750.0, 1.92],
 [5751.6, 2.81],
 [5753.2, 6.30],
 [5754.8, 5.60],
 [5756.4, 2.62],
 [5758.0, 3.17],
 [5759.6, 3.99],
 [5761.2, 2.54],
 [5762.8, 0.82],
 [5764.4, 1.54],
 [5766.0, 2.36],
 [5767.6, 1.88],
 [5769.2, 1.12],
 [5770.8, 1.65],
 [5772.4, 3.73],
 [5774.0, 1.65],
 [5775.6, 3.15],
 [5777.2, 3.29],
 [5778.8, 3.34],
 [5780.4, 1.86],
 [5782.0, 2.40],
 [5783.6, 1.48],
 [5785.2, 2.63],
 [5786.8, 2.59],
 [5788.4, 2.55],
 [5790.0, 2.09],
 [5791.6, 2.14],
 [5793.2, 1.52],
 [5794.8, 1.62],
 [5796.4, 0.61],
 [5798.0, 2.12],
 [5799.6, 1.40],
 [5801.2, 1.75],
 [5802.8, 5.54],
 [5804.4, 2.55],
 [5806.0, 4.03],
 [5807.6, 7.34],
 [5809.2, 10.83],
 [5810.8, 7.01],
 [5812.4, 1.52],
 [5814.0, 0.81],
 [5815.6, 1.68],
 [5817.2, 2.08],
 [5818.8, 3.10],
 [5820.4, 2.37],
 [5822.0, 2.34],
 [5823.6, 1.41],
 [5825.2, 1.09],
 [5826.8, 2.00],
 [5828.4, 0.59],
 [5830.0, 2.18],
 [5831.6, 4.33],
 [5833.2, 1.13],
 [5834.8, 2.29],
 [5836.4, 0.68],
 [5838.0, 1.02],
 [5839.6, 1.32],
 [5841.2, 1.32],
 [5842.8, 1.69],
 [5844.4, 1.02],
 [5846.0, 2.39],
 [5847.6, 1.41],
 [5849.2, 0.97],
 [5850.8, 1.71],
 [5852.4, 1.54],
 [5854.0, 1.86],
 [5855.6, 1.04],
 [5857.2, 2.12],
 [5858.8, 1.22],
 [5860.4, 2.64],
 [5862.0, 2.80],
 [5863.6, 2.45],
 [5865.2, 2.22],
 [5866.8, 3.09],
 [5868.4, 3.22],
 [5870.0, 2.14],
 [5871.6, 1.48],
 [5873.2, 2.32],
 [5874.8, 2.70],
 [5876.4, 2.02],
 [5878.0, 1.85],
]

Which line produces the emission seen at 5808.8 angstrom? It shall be [O III]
